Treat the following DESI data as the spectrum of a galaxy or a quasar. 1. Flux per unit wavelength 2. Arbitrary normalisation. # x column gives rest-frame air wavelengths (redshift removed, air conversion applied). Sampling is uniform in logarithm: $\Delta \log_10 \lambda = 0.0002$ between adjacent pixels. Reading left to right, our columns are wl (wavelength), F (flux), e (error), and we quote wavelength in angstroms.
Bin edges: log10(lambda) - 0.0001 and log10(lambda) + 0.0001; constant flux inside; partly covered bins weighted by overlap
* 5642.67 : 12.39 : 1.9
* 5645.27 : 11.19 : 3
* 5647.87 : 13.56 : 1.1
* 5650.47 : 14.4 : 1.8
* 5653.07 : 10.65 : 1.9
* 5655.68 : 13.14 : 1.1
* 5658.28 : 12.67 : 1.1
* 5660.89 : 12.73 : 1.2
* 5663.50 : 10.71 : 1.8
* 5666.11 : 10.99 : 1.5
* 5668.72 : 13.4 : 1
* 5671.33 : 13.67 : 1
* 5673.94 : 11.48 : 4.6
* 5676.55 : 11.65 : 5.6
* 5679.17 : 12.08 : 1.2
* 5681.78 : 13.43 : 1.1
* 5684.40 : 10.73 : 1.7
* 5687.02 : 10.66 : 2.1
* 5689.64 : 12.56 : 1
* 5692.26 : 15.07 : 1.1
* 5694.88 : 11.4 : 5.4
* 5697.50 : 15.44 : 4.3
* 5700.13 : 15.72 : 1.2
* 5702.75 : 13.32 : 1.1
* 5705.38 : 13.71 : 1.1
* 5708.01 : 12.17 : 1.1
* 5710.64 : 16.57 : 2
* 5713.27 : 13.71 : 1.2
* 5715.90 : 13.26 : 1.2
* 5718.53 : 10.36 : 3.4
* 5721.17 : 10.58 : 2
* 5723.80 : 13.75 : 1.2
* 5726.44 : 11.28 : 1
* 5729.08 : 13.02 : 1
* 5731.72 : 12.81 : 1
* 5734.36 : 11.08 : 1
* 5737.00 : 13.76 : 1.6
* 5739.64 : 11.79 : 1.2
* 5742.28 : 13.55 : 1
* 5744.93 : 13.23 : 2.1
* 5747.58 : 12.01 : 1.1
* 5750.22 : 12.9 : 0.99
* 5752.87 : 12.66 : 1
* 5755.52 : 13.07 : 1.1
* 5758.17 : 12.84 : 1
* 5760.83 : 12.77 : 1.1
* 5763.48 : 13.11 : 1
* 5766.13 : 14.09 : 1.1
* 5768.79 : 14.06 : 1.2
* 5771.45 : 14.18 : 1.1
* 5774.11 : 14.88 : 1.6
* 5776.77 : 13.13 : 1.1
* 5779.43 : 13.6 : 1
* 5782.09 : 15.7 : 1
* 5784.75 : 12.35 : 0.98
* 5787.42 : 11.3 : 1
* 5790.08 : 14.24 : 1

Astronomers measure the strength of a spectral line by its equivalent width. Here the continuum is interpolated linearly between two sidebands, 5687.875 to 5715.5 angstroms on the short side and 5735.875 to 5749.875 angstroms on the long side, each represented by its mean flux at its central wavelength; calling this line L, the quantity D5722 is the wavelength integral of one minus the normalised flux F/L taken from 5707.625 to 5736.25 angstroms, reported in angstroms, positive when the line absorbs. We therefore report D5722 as 1.6 angstroms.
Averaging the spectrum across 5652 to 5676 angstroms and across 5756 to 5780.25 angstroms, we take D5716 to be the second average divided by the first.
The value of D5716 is 1.1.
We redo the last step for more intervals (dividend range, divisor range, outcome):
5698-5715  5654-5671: 1.16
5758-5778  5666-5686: 1.12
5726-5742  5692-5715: 0.88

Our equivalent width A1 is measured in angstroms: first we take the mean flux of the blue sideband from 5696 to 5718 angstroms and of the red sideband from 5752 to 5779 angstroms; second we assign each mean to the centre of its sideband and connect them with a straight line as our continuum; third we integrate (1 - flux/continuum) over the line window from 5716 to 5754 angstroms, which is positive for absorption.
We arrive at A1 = 3.9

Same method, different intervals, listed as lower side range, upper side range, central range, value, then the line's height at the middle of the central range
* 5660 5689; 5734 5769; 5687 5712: -3.1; 12.3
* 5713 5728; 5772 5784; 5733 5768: 0.9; 13.2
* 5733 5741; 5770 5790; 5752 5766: -0.1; 13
